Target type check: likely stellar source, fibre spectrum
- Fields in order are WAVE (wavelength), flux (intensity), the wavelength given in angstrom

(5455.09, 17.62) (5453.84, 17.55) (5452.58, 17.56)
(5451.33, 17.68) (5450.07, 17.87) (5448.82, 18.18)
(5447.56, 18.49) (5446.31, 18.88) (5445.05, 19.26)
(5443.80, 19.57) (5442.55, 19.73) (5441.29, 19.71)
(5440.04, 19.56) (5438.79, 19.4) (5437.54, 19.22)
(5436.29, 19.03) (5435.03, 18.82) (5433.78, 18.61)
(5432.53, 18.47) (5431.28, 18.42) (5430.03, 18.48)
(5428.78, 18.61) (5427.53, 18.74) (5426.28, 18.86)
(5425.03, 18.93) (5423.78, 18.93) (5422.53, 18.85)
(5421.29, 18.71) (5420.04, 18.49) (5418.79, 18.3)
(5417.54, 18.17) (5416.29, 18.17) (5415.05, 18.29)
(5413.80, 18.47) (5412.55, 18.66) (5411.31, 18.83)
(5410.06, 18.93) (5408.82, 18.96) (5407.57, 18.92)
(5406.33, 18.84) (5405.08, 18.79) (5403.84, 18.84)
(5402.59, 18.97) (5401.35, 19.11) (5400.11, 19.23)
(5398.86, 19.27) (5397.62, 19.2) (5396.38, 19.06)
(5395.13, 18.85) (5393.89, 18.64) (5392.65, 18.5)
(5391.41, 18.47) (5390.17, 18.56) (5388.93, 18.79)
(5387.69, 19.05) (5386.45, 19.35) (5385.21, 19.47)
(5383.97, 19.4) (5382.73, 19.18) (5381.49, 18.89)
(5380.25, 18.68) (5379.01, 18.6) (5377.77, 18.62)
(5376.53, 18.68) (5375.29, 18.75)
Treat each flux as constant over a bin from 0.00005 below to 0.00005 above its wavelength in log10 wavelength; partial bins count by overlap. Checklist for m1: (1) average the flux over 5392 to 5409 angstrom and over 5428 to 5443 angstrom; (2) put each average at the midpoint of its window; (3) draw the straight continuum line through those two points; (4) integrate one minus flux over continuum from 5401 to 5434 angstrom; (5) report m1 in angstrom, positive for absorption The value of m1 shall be 0.5 angstrom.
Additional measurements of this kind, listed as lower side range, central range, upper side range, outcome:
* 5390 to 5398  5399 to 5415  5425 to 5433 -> -0.14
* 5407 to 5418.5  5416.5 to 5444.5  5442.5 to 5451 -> -0.31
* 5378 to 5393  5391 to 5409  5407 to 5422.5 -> -0.16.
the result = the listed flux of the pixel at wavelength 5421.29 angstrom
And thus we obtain 18.71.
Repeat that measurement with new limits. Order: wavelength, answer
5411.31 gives 18.83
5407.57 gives 18.92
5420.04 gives 18.49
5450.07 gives 17.87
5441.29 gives 19.71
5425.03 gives 18.93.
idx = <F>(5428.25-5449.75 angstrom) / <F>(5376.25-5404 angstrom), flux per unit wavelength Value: 1.00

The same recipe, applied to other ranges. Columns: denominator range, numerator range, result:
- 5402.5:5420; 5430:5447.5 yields 1.02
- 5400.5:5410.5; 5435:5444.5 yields 1.03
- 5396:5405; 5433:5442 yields 1.00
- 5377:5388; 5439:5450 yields 1.01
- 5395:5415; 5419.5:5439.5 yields 0.99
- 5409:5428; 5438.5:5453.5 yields 1.01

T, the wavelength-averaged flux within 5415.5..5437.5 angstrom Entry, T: 18.6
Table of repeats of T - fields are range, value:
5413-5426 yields 18.5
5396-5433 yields 18.8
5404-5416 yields 18.7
